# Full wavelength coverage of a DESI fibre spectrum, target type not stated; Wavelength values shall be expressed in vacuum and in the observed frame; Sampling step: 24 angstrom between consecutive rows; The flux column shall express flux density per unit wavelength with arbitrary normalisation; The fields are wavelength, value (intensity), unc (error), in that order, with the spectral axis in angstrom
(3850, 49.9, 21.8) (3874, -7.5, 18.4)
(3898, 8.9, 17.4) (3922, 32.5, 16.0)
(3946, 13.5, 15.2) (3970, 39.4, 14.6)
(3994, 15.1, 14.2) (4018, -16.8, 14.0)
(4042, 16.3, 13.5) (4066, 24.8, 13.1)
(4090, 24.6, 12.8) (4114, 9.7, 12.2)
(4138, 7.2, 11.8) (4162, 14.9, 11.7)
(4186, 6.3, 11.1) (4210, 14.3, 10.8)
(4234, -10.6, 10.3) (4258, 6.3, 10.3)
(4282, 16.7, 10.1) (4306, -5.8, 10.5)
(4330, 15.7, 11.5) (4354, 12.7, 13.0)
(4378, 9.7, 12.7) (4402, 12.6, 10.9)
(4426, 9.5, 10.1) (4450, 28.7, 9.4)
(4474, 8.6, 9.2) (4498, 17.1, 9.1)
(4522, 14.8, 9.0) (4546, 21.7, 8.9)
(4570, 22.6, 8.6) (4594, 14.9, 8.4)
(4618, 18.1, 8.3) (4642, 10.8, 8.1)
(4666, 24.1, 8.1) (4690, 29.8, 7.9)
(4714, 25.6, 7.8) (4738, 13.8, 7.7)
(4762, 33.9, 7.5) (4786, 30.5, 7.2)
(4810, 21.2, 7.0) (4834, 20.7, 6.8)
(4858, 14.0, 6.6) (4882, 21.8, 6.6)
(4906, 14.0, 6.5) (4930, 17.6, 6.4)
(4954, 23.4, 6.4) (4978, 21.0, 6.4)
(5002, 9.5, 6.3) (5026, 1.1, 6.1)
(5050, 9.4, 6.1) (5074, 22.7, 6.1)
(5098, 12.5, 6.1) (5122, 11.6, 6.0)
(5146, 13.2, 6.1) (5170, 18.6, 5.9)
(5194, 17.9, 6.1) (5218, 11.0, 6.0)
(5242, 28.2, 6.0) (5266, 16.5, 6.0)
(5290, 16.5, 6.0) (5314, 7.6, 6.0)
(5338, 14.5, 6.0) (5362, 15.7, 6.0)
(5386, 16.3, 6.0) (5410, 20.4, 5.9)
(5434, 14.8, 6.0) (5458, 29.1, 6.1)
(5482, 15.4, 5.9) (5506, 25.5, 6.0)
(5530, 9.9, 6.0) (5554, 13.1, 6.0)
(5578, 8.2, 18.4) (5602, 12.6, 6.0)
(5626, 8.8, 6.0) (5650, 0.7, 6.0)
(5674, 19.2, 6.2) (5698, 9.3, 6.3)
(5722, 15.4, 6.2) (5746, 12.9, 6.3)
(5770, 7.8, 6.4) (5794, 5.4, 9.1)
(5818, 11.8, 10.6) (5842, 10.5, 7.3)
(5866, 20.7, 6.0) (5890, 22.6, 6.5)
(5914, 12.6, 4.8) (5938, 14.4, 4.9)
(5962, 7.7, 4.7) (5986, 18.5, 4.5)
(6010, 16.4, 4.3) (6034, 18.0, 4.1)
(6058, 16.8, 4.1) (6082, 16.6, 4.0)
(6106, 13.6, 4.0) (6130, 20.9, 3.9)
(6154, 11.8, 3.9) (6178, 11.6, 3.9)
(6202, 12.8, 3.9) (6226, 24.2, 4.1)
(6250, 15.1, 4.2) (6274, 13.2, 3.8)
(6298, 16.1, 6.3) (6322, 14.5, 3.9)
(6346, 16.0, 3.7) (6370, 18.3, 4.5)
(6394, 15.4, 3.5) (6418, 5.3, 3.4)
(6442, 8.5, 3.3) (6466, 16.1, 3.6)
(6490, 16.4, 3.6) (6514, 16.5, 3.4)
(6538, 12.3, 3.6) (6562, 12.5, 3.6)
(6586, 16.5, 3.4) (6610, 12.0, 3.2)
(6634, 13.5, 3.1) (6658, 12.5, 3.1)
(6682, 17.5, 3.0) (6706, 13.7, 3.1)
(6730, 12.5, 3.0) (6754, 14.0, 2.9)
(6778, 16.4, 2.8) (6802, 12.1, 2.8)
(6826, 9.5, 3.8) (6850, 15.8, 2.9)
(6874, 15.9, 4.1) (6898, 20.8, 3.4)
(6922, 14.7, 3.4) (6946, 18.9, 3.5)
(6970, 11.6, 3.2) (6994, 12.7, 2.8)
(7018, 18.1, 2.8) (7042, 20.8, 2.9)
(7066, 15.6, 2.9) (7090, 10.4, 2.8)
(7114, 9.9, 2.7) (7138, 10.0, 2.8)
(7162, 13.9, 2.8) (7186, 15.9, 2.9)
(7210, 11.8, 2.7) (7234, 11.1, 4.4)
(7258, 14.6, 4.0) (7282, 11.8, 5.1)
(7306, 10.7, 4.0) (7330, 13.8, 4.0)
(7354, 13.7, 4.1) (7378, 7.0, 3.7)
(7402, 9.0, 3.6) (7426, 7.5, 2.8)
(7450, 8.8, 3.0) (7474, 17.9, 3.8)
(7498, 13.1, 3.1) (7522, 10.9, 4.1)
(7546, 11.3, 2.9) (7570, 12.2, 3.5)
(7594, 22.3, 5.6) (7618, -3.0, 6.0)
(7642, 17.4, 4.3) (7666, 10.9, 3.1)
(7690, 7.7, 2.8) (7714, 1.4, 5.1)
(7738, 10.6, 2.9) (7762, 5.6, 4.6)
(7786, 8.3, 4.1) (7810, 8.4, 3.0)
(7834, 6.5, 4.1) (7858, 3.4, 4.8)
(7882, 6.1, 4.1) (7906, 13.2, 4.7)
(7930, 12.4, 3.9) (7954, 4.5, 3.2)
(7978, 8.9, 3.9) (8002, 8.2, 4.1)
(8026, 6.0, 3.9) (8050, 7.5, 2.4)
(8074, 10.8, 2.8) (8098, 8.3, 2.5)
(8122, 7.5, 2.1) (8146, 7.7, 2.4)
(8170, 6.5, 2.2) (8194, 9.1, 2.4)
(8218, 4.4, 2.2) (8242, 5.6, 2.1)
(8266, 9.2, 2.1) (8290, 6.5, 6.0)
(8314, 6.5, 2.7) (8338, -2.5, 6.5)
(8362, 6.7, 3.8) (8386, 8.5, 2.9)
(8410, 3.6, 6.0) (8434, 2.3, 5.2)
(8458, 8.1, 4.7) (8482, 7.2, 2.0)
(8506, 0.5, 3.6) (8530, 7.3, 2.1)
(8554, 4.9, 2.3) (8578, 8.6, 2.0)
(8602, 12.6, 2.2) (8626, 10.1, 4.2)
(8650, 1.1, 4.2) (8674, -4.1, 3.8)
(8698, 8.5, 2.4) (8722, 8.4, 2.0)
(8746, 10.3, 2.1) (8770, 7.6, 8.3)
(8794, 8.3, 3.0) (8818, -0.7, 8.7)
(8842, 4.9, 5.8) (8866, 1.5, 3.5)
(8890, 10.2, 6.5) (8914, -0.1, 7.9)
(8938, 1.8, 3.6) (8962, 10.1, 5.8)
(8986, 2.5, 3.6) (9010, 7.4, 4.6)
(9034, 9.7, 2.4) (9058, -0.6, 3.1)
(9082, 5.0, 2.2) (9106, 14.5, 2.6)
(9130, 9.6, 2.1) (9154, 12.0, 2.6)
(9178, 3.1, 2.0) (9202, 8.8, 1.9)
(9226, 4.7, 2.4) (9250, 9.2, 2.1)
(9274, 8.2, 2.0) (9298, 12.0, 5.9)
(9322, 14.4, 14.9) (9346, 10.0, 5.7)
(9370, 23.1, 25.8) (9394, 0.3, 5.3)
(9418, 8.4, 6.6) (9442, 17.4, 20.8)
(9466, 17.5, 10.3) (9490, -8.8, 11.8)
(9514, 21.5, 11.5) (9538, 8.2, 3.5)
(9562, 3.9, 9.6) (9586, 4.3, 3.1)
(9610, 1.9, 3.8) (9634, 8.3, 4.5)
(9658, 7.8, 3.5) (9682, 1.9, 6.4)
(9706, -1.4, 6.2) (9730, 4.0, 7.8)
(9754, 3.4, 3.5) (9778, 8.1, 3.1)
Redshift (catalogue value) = 0.166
